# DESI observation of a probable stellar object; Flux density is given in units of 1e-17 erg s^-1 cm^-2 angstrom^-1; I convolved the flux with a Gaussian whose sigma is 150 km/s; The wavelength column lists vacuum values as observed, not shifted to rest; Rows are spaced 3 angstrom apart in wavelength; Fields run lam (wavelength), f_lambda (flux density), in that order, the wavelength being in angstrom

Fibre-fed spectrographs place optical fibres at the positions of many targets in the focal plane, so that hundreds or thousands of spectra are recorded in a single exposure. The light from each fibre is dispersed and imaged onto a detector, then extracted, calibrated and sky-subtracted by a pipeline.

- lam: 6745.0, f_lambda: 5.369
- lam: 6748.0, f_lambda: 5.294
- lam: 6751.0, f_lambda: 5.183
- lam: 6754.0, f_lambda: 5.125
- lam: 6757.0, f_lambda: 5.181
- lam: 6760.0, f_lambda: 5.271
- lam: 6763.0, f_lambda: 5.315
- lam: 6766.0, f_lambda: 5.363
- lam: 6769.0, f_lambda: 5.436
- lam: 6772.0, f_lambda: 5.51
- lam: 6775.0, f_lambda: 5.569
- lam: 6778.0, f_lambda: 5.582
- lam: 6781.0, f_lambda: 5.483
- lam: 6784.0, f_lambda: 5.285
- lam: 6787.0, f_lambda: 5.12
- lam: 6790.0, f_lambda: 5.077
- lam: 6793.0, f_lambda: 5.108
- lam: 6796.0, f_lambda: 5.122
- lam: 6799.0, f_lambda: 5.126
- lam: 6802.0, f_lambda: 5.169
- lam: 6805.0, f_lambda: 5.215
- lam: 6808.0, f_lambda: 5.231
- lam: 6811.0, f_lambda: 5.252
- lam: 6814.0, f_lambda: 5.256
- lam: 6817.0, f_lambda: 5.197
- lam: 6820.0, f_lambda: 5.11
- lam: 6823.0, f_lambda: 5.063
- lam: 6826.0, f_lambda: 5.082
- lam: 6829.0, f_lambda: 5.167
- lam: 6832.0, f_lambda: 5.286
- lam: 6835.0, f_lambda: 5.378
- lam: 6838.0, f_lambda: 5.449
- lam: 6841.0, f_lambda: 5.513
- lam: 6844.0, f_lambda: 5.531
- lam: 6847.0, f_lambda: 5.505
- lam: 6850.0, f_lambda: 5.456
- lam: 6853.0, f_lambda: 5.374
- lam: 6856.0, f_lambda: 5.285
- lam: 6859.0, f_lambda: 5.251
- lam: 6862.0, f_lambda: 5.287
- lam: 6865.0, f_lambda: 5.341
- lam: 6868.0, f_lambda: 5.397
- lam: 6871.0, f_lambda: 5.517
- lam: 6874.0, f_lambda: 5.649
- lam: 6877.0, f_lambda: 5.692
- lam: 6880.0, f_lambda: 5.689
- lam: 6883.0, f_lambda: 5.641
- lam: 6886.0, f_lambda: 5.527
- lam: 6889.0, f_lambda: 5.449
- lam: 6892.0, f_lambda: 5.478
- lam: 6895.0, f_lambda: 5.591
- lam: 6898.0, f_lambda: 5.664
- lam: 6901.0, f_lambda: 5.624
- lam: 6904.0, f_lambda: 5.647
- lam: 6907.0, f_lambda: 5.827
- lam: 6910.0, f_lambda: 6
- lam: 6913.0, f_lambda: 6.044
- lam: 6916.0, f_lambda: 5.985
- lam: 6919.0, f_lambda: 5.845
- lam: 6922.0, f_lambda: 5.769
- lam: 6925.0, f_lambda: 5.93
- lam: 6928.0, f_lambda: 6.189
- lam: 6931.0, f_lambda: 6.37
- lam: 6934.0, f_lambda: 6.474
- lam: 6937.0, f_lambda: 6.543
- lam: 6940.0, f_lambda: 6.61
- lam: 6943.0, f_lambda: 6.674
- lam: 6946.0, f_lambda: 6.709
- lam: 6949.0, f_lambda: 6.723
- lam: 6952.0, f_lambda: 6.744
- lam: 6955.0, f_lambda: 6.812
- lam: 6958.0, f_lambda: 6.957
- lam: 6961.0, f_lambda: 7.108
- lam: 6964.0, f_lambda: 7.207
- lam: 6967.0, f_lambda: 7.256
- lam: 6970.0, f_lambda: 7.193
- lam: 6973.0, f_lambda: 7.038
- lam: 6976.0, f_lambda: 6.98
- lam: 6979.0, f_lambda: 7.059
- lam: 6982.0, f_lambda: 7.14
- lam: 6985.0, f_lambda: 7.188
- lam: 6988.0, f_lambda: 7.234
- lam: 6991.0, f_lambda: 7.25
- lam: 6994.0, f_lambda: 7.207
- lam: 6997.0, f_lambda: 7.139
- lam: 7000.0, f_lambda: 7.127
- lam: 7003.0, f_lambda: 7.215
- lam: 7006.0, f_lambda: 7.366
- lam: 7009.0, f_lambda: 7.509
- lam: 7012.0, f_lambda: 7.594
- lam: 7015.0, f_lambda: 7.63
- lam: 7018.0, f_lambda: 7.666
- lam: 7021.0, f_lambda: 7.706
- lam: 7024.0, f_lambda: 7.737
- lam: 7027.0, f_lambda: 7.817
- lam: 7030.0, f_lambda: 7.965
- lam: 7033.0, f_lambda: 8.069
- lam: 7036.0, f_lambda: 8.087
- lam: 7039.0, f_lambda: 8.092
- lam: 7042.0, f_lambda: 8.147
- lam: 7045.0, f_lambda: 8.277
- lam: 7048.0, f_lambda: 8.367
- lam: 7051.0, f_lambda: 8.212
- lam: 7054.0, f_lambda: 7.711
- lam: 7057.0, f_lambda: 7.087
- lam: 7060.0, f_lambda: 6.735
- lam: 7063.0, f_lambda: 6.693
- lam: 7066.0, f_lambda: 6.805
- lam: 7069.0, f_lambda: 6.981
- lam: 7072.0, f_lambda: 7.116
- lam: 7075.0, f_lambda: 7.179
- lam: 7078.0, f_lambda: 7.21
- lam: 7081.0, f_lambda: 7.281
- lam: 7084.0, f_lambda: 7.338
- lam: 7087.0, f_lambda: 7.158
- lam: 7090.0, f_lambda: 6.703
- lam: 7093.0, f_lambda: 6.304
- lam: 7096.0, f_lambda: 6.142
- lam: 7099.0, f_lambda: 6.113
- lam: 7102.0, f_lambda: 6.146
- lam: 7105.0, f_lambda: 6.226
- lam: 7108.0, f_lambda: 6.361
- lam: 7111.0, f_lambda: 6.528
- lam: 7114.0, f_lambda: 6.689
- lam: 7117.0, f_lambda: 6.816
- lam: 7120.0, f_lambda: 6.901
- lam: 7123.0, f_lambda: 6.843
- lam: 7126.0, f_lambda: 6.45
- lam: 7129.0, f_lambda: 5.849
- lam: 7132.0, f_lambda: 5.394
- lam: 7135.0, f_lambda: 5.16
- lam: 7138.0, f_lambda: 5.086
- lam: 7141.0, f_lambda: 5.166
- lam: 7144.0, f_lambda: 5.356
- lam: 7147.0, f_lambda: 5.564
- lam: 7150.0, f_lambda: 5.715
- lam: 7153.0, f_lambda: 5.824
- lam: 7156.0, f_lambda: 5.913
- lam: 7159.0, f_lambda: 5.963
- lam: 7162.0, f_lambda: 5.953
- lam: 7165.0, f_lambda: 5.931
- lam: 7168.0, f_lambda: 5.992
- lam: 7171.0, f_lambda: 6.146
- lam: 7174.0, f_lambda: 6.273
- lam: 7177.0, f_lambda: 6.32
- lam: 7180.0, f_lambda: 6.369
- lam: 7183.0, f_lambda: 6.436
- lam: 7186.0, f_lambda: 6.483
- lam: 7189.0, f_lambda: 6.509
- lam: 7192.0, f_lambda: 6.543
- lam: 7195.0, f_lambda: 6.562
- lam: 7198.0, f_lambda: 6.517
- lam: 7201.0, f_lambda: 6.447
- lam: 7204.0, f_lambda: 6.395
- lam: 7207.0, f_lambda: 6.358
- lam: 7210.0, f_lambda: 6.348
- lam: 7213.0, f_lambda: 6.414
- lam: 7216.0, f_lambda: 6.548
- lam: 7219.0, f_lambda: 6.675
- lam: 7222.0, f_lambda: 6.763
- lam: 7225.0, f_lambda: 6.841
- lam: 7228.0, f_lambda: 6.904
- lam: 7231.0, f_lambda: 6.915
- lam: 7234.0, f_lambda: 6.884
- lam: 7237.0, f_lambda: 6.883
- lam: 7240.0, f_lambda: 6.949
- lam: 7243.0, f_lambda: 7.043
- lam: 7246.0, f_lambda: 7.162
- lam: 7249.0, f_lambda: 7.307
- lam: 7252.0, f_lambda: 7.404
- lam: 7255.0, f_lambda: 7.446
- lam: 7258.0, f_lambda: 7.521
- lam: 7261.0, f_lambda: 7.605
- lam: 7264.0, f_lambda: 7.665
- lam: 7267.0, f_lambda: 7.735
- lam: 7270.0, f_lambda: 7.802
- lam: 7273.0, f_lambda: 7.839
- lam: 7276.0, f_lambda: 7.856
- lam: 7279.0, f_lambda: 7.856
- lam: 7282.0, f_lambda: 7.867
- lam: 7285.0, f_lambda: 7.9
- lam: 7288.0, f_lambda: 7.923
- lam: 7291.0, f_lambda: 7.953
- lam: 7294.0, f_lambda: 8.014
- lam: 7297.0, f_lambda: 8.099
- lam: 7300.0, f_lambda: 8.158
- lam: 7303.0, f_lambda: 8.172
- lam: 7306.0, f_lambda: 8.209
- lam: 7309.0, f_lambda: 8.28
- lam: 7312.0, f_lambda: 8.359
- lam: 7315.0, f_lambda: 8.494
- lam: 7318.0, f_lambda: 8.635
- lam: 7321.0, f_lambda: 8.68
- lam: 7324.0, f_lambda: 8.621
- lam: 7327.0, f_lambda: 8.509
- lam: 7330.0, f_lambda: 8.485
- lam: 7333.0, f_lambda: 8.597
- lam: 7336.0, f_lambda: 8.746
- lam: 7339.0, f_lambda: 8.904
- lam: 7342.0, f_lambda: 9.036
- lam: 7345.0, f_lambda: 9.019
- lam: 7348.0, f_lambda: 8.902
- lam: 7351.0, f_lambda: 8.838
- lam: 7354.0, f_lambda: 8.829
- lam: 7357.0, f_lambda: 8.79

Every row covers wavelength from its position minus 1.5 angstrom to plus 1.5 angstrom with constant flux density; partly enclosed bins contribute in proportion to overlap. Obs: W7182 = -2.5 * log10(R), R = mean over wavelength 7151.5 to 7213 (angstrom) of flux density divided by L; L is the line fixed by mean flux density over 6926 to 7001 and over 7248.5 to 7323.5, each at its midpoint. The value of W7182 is 0.21 mag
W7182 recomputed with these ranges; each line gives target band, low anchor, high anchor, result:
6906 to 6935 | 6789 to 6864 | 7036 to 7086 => 0.02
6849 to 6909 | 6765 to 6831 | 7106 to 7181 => -0.02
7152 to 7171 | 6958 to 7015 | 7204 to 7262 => 0.18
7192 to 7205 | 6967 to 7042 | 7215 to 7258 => 0.09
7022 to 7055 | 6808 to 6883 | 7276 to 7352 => -0.21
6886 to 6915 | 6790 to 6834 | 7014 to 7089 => 0.07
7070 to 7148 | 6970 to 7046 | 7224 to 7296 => 0.18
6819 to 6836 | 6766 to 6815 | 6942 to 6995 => 0.09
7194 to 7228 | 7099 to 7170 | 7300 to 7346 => 0.08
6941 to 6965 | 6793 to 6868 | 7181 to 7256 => -0.19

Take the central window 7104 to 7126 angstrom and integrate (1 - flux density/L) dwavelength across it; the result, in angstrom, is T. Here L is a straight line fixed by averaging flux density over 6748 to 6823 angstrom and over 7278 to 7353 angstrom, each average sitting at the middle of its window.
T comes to 1.8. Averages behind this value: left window 5.26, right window 8.42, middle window 6.62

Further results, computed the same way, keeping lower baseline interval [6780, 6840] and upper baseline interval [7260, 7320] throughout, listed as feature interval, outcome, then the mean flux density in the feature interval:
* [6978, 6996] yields -2.7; 7.18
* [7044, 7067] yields -2.9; 7.48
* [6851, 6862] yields 0.3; 5.31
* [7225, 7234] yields 0.9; 6.89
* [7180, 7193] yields 1.7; 6.48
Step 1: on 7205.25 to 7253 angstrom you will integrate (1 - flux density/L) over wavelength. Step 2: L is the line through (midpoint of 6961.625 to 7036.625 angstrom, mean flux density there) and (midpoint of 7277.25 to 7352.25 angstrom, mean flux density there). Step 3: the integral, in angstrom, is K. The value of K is 7.7 angstrom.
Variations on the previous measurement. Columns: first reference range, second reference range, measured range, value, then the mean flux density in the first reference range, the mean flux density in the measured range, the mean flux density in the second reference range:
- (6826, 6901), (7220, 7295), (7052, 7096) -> -3.3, 5.46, 7.01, 7.43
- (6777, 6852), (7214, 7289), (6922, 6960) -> -4.4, 5.27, 6.54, 7.32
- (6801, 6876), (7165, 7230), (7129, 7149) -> 3.0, 5.32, 5.34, 6.46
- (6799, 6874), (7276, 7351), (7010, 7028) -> -3.3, 5.31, 7.68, 8.39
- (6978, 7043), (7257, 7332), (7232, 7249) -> 2.1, 7.54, 7.01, 8.1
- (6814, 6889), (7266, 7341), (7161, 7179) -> 3.1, 5.39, 6.11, 8.24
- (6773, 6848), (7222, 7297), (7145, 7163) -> 3.0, 5.28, 5.81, 7.47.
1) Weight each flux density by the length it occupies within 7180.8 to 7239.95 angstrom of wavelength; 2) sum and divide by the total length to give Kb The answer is 6.61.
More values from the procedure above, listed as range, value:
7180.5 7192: 6.48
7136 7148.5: 5.29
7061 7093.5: 7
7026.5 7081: 7.57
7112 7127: 6.74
